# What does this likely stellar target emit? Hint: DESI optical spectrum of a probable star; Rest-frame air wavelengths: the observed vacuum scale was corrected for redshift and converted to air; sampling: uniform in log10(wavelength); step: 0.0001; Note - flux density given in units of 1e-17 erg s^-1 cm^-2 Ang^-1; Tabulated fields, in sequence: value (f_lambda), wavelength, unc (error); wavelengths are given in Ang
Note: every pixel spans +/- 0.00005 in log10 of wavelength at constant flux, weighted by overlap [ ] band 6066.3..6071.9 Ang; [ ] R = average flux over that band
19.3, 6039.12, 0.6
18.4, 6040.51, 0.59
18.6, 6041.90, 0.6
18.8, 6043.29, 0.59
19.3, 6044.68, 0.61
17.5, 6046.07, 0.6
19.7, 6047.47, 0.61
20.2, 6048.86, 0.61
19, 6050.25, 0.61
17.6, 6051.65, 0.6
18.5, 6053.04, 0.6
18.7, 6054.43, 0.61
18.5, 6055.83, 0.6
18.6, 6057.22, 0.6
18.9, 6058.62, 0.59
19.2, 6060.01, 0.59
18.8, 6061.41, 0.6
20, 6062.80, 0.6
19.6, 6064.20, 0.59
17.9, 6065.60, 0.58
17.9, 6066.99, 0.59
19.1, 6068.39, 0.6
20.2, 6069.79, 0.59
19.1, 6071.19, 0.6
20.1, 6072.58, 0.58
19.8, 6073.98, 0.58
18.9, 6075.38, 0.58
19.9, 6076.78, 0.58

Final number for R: 19.1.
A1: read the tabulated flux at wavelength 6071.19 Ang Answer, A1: 19.1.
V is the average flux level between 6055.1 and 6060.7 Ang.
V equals 18.8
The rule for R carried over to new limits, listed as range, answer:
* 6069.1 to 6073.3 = 19.8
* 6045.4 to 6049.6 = 19.1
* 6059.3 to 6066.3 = 19.1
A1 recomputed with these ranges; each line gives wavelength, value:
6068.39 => 19.1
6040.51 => 18.4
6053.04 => 18.5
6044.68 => 19.3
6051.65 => 17.6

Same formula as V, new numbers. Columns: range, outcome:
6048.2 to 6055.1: 18.8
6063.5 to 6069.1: 18.6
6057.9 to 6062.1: 18.9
